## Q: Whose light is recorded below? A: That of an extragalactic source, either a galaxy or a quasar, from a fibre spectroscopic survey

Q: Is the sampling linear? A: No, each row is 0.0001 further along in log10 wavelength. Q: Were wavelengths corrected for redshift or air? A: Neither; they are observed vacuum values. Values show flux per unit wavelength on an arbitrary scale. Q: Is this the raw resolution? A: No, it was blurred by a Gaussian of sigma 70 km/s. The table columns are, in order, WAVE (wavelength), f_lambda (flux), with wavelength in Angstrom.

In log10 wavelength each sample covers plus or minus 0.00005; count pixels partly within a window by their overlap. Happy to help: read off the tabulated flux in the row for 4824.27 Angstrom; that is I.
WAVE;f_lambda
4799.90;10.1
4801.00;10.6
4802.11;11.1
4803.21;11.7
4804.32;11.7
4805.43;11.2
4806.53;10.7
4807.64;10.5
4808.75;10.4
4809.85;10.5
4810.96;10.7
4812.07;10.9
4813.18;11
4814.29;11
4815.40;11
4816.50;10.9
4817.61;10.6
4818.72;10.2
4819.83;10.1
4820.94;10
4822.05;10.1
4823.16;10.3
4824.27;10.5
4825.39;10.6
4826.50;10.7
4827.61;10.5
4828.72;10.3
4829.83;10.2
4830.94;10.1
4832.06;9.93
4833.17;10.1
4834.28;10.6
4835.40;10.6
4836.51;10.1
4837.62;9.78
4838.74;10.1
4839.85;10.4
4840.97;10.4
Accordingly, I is 10.5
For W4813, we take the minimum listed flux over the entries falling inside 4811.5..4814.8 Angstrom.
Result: 10.9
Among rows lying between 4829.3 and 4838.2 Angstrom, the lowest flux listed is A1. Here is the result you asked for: 9.78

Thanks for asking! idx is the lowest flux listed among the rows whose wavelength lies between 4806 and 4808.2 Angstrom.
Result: 10.5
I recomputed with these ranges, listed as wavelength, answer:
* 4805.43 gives 11.2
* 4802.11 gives 11.1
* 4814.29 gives 11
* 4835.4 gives 10.6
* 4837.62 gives 9.78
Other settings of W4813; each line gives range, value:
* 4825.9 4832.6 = 9.93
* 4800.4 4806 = 10.6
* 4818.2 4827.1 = 10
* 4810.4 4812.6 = 10.7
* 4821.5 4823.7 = 10.1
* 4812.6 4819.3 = 10.2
